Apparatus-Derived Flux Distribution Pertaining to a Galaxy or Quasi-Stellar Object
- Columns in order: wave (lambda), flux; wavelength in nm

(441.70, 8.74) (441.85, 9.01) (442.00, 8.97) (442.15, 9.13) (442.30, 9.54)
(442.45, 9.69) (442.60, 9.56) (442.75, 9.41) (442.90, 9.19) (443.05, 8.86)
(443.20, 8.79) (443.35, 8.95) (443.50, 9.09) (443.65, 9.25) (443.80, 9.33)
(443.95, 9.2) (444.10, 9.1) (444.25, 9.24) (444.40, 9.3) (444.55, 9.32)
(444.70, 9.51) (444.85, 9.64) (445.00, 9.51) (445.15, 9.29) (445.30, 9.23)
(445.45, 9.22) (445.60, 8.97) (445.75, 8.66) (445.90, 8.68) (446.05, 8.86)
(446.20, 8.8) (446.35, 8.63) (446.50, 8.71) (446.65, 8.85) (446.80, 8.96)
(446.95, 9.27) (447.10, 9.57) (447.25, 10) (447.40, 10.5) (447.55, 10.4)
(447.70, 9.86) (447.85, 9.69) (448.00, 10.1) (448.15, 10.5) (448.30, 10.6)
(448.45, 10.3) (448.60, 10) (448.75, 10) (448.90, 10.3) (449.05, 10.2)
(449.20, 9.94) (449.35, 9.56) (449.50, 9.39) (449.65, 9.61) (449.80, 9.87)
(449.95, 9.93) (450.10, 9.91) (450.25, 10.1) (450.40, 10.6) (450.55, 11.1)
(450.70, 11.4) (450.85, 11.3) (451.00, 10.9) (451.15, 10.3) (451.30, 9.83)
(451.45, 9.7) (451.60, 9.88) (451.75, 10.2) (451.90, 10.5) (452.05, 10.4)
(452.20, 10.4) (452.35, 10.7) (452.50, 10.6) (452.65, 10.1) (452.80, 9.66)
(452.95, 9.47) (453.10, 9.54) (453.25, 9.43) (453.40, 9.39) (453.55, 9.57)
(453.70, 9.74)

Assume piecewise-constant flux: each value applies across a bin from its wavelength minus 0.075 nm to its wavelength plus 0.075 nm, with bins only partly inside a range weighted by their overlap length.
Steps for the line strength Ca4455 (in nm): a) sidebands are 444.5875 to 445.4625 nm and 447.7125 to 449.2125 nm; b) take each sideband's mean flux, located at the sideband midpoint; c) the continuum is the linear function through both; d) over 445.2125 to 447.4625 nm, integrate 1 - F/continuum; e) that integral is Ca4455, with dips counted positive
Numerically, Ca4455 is 0.13 nm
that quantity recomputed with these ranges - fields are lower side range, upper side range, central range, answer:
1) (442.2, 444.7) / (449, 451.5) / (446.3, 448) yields 0.04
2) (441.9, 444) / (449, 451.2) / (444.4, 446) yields 0.06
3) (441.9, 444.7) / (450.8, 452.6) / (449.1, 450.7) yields 0.01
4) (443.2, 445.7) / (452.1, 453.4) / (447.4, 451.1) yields -0.22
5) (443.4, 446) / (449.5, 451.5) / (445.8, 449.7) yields 0.05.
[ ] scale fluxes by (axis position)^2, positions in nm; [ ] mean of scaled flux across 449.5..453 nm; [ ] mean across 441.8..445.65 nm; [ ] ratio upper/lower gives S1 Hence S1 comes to 1.15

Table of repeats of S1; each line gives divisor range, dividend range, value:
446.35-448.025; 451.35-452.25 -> 1.08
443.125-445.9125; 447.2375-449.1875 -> 1.13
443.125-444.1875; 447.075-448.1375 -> 1.13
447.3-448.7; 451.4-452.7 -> 1.03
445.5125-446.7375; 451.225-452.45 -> 1.19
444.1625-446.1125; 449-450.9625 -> 1.14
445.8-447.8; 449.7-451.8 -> 1.13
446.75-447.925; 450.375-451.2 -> 1.14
